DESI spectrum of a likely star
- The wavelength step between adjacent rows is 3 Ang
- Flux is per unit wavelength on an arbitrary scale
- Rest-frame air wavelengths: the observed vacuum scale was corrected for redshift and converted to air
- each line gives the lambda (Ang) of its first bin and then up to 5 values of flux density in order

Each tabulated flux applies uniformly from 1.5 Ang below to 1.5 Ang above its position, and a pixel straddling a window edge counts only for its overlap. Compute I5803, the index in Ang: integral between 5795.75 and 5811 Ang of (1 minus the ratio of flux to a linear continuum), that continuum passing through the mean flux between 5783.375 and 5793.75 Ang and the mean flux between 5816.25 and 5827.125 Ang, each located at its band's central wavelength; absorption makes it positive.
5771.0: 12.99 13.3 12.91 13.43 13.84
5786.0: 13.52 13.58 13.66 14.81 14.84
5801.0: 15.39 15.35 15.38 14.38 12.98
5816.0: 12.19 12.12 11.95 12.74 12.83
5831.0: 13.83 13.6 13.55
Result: -2.4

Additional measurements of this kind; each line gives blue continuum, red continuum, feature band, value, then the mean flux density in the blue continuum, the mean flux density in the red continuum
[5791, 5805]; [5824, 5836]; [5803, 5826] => 1.1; 14.8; 13.3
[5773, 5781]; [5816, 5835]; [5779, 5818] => -3.2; 13.2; 12.8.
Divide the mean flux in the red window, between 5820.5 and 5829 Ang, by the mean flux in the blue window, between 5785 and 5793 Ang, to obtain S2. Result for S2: 0.92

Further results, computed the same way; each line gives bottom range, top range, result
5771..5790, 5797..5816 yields 1.08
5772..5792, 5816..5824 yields 0.90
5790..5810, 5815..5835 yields 0.86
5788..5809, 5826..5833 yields 0.90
